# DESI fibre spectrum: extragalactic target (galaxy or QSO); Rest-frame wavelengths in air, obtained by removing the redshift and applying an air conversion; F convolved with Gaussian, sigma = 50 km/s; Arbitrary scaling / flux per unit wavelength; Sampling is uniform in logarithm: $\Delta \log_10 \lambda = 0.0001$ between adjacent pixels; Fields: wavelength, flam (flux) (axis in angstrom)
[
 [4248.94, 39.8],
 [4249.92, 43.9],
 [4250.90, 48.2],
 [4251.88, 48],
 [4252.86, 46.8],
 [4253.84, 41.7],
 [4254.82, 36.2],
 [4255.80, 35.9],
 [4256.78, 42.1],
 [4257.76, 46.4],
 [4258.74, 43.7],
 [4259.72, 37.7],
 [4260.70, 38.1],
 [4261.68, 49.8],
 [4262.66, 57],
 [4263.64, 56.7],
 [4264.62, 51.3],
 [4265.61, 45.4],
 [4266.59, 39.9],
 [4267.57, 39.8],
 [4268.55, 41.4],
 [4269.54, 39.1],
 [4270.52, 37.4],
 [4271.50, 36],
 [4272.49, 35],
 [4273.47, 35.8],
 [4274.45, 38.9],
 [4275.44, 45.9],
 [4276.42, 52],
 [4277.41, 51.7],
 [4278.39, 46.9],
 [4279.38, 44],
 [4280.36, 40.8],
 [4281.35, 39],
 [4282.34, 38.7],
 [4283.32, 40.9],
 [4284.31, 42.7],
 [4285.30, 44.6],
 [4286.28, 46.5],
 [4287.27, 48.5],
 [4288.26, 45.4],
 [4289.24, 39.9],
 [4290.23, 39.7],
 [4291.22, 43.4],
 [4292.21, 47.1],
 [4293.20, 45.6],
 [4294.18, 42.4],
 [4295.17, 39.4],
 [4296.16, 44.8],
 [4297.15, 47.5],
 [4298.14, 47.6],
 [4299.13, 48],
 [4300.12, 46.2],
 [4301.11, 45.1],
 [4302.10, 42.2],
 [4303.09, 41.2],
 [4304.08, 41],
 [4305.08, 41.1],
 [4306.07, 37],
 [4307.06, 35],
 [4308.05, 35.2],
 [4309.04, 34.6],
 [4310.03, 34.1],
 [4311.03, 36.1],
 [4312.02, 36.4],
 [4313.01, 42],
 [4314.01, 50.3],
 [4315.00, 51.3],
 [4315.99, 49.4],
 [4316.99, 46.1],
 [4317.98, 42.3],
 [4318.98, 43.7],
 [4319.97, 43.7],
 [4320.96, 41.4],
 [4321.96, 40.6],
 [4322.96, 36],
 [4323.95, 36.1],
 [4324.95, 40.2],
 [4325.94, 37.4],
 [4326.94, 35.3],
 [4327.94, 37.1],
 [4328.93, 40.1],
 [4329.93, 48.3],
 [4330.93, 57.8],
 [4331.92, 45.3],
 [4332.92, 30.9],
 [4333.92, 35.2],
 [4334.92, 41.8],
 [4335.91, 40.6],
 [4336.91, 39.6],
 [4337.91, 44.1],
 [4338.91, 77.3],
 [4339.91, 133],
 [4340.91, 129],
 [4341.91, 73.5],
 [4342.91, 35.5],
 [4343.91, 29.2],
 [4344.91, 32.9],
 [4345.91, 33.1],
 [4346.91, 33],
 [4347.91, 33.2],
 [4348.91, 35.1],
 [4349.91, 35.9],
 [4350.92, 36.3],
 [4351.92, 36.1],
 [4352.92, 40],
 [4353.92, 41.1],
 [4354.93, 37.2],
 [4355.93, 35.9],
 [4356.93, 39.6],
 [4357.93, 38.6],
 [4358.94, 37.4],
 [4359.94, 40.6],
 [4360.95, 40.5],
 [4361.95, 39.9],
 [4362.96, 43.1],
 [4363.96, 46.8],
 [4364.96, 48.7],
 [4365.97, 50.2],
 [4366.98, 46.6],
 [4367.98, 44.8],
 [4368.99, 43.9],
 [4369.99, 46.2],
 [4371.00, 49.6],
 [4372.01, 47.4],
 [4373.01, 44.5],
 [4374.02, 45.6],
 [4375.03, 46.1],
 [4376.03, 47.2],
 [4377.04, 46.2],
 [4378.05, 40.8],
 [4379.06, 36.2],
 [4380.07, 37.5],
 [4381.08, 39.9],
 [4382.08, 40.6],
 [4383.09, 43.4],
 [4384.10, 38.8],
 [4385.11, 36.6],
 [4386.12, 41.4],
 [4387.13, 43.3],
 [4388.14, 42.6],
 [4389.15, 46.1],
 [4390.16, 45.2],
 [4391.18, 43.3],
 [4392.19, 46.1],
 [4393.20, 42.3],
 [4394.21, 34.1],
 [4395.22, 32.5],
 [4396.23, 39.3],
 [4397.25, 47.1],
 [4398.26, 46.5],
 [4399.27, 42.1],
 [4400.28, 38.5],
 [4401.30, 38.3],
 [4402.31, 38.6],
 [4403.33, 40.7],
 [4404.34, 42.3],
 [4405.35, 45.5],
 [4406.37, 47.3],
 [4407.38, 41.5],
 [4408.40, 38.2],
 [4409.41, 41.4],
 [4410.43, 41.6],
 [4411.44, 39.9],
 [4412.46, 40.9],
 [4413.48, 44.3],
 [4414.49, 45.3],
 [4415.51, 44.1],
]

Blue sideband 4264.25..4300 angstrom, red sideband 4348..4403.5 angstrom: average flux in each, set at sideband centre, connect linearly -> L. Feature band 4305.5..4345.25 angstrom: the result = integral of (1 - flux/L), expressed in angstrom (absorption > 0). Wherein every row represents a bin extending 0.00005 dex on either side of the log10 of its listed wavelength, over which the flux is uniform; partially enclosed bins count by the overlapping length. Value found -3.8 angstrom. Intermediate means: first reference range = 43.1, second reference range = 41.6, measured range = 46.5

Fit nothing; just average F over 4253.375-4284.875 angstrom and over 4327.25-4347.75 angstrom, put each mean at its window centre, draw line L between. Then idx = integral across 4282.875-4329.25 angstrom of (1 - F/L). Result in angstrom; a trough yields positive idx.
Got 5.2 angstrom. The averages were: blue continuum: 42.8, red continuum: 51.4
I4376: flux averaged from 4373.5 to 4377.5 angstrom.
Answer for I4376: 46.3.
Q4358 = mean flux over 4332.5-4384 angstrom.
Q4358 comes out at 45.3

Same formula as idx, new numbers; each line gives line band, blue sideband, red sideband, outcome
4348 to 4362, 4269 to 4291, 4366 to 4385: 1.7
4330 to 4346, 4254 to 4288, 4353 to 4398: -4.8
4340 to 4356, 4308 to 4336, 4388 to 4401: -1.8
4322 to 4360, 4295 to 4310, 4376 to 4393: -3.0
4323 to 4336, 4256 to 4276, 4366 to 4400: 0.8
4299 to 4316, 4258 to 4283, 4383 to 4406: 0.7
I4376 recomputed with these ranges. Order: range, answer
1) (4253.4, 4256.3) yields 37.9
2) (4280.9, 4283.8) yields 39.6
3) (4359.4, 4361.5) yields 40.5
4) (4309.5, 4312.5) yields 35.5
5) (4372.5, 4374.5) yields 45.1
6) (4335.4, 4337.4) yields 40.3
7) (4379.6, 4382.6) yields 39.5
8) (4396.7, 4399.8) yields 45.1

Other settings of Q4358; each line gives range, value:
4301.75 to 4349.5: 44.9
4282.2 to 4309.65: 42.6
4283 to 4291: 43.6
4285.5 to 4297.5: 44.2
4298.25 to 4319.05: 41.9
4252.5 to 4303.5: 43.5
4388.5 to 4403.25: 41.4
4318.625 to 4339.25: 42.2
